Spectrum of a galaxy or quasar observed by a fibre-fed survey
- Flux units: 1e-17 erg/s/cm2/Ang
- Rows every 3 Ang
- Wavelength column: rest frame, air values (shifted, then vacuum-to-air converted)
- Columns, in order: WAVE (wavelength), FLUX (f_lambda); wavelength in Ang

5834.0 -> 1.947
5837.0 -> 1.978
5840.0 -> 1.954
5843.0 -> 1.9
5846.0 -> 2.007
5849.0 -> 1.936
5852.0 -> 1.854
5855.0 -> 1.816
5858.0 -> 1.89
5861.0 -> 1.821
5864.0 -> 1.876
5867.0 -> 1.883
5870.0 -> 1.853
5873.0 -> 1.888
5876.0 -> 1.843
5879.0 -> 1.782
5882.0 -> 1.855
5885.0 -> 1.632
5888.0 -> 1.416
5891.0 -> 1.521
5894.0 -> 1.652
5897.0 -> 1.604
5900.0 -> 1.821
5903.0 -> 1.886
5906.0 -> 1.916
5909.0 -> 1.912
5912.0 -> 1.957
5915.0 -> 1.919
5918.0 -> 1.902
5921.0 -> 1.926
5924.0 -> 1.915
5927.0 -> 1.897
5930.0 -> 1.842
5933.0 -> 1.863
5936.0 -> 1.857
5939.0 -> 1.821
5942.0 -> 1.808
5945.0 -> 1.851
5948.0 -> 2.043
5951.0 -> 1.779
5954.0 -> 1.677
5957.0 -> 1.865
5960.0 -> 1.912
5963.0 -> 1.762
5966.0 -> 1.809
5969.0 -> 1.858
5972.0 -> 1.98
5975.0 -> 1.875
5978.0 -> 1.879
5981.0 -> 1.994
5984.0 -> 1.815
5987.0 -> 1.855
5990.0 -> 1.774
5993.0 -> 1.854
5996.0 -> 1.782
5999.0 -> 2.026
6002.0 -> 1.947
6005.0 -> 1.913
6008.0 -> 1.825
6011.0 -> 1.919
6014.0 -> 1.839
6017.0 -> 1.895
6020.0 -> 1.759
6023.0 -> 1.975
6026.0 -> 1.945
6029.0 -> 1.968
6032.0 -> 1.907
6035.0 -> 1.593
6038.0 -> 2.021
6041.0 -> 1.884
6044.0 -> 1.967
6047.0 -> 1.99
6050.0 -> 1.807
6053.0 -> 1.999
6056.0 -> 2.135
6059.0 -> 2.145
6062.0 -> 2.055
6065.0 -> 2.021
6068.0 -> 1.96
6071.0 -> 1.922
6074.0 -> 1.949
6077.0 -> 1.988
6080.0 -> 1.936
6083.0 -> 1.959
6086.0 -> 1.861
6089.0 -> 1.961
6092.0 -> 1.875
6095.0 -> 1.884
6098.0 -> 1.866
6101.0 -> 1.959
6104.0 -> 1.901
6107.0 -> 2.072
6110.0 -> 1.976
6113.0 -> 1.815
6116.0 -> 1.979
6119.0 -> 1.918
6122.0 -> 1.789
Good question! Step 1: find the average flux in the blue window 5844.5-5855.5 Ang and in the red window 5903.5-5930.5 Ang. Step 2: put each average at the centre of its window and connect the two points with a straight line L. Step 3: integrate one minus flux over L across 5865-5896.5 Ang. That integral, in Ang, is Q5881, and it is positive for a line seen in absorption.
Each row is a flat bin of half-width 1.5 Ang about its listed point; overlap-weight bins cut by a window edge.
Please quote 3.0 Ang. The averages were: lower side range 1.91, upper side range 1.91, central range 1.73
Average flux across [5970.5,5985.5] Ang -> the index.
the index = 1.91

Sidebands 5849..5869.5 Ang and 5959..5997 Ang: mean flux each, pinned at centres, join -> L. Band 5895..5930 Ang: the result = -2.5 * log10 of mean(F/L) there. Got -0.01 mag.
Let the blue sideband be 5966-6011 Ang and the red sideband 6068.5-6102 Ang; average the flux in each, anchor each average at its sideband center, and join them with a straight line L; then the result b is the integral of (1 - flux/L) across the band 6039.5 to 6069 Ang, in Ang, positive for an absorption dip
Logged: -1.3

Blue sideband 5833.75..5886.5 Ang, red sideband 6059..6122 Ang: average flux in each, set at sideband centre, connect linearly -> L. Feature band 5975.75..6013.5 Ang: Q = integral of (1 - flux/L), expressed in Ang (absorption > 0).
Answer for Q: 0.7 Ang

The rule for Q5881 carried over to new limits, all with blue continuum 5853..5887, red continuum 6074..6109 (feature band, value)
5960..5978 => 0.1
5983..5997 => 0.5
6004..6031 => 0.1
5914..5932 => -0.5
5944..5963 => 0.2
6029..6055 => 0.1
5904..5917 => -0.6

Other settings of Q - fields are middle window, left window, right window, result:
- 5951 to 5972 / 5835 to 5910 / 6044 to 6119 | 0.6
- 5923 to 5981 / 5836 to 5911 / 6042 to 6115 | 0.4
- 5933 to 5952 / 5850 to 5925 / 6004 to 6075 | -0.1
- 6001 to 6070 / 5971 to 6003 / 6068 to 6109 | -0.8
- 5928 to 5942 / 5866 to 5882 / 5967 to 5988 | 0.2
